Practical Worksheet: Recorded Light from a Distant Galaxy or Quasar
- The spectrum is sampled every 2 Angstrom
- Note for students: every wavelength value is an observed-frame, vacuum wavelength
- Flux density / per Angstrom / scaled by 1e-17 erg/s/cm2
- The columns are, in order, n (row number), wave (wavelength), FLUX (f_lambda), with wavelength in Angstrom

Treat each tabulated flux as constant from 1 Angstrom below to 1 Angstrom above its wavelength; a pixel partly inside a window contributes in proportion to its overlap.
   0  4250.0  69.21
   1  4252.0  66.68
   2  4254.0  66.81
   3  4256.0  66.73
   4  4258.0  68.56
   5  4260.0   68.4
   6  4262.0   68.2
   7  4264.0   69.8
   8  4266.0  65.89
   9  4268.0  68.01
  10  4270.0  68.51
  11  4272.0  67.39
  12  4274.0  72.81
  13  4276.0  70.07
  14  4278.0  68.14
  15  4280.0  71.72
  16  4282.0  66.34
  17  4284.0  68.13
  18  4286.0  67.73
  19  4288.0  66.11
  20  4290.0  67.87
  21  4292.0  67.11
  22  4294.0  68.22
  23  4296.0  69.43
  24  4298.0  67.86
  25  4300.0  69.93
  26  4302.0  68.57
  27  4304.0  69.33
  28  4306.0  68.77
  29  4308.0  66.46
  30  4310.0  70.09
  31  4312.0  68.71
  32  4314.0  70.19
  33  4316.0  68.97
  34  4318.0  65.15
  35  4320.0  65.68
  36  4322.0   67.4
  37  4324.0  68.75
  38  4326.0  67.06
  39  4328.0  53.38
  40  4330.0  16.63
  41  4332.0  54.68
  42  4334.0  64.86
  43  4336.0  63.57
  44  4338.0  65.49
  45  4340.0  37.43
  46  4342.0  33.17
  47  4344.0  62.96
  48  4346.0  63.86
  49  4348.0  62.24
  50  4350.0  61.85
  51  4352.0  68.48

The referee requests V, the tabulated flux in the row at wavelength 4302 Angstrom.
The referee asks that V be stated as 68.57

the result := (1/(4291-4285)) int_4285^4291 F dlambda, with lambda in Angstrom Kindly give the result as 67.2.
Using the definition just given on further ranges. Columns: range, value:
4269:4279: 69.4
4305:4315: 68.8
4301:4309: 68.3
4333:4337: 64.2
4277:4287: 68.4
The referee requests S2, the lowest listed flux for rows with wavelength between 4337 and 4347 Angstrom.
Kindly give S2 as 33.17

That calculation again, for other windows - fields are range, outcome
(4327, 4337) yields 16.63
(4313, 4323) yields 65.15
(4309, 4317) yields 68.71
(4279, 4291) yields 66.11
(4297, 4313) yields 66.46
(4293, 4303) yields 67.86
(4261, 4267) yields 65.89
